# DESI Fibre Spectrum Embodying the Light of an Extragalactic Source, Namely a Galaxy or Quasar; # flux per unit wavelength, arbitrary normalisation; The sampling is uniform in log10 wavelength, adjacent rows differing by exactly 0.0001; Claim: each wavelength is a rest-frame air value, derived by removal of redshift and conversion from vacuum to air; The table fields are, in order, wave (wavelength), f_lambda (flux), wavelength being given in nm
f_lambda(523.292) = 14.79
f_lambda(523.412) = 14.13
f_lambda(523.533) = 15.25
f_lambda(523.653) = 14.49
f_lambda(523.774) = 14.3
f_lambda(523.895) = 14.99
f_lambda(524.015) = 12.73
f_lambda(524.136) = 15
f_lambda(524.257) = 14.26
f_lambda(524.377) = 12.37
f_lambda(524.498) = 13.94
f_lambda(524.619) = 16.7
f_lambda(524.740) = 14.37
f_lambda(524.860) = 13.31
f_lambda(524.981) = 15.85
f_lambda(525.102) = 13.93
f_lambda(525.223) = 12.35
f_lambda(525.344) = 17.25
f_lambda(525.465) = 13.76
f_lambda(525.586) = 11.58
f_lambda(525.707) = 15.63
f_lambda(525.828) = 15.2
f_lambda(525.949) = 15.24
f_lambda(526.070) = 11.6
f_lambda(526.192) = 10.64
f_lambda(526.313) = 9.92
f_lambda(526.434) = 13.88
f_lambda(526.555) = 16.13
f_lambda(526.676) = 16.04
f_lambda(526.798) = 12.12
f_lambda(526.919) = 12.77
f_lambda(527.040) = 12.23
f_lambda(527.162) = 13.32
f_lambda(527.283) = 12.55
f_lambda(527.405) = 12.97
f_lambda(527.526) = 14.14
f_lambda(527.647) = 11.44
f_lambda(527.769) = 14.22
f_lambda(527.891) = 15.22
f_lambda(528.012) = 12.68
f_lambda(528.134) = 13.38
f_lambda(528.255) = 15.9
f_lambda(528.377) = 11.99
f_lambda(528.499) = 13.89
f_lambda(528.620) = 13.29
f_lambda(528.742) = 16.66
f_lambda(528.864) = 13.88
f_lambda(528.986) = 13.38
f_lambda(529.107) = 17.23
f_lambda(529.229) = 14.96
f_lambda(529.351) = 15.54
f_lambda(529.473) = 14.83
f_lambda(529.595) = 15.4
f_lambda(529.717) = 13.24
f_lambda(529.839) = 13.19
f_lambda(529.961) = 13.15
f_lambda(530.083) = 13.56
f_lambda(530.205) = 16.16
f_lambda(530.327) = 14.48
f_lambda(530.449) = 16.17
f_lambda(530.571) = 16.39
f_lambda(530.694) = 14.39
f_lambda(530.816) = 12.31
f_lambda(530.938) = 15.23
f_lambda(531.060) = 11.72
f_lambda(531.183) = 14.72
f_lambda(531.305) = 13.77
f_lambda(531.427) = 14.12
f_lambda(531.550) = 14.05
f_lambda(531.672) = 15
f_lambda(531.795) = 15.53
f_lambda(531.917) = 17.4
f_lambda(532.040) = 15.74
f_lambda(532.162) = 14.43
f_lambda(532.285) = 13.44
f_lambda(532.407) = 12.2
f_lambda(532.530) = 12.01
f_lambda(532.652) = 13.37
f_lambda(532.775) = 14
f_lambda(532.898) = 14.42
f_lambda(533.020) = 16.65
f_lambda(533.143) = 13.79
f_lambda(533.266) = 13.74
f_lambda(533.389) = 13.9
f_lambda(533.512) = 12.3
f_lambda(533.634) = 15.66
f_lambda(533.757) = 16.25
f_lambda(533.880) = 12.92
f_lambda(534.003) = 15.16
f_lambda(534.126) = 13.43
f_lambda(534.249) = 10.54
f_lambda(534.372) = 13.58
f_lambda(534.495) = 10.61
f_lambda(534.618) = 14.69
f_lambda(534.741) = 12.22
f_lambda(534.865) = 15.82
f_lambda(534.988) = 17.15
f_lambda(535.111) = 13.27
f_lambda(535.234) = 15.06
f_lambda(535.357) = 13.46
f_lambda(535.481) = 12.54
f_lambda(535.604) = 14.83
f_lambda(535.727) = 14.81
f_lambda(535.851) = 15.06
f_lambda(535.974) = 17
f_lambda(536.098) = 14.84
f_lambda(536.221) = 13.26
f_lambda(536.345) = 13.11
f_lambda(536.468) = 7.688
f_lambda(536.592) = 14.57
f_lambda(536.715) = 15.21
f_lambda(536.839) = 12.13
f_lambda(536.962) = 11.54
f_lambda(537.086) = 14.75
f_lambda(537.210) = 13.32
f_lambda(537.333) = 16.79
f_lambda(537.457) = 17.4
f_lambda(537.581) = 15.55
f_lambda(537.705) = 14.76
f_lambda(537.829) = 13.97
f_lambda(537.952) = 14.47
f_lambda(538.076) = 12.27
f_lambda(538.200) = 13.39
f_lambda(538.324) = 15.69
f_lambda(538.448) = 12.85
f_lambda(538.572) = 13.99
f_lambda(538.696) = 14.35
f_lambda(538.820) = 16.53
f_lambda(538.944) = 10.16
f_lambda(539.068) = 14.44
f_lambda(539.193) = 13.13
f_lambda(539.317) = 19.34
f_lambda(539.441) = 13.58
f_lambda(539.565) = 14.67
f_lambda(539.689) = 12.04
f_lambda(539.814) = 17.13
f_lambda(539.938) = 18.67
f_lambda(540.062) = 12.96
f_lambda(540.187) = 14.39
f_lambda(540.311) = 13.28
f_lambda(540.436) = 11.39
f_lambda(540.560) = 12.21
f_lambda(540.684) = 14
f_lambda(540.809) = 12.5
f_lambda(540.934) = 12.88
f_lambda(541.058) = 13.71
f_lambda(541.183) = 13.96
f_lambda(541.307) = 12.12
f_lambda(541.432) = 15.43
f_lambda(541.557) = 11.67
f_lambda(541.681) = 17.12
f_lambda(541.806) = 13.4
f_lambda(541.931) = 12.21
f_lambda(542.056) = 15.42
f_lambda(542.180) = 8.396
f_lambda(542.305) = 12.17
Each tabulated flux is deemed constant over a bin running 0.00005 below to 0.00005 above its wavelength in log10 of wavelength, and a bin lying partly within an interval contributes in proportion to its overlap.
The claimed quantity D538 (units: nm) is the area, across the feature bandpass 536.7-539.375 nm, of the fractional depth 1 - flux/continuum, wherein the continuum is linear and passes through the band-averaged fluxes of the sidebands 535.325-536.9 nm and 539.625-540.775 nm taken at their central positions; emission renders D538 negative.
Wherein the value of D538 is -0.096 nm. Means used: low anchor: 13.7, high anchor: 14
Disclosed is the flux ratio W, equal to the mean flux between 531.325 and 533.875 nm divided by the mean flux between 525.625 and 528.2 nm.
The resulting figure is 1.07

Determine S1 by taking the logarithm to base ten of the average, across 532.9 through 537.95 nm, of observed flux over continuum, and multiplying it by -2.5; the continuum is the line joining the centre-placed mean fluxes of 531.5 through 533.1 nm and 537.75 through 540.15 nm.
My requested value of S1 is 0.03 mag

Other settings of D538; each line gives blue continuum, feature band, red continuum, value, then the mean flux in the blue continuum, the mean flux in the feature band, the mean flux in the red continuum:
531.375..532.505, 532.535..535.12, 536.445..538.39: 0.082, 14.6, 13.9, 14.1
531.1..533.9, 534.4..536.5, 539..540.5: 0.071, 14.3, 13.9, 14.6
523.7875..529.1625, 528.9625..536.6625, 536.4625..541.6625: -0.134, 13.9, 14.2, 14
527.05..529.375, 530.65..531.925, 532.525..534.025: -0.012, 14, 14.3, 14.2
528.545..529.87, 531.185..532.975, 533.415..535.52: -0.007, 14.7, 14.3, 13.8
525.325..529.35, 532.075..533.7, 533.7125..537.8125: 0.008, 13.8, 13.9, 14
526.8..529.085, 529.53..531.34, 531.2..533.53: -0.040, 13.6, 14.3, 14.2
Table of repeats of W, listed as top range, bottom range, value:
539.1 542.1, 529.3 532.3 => 0.96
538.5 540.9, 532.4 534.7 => 1.03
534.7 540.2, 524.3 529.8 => 1.03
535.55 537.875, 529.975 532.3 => 0.97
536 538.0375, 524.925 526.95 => 1.02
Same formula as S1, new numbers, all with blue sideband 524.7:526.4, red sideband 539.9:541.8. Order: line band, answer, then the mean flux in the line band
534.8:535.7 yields -0.072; 14.6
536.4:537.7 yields -0.021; 13.9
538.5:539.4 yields -0.065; 14.5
